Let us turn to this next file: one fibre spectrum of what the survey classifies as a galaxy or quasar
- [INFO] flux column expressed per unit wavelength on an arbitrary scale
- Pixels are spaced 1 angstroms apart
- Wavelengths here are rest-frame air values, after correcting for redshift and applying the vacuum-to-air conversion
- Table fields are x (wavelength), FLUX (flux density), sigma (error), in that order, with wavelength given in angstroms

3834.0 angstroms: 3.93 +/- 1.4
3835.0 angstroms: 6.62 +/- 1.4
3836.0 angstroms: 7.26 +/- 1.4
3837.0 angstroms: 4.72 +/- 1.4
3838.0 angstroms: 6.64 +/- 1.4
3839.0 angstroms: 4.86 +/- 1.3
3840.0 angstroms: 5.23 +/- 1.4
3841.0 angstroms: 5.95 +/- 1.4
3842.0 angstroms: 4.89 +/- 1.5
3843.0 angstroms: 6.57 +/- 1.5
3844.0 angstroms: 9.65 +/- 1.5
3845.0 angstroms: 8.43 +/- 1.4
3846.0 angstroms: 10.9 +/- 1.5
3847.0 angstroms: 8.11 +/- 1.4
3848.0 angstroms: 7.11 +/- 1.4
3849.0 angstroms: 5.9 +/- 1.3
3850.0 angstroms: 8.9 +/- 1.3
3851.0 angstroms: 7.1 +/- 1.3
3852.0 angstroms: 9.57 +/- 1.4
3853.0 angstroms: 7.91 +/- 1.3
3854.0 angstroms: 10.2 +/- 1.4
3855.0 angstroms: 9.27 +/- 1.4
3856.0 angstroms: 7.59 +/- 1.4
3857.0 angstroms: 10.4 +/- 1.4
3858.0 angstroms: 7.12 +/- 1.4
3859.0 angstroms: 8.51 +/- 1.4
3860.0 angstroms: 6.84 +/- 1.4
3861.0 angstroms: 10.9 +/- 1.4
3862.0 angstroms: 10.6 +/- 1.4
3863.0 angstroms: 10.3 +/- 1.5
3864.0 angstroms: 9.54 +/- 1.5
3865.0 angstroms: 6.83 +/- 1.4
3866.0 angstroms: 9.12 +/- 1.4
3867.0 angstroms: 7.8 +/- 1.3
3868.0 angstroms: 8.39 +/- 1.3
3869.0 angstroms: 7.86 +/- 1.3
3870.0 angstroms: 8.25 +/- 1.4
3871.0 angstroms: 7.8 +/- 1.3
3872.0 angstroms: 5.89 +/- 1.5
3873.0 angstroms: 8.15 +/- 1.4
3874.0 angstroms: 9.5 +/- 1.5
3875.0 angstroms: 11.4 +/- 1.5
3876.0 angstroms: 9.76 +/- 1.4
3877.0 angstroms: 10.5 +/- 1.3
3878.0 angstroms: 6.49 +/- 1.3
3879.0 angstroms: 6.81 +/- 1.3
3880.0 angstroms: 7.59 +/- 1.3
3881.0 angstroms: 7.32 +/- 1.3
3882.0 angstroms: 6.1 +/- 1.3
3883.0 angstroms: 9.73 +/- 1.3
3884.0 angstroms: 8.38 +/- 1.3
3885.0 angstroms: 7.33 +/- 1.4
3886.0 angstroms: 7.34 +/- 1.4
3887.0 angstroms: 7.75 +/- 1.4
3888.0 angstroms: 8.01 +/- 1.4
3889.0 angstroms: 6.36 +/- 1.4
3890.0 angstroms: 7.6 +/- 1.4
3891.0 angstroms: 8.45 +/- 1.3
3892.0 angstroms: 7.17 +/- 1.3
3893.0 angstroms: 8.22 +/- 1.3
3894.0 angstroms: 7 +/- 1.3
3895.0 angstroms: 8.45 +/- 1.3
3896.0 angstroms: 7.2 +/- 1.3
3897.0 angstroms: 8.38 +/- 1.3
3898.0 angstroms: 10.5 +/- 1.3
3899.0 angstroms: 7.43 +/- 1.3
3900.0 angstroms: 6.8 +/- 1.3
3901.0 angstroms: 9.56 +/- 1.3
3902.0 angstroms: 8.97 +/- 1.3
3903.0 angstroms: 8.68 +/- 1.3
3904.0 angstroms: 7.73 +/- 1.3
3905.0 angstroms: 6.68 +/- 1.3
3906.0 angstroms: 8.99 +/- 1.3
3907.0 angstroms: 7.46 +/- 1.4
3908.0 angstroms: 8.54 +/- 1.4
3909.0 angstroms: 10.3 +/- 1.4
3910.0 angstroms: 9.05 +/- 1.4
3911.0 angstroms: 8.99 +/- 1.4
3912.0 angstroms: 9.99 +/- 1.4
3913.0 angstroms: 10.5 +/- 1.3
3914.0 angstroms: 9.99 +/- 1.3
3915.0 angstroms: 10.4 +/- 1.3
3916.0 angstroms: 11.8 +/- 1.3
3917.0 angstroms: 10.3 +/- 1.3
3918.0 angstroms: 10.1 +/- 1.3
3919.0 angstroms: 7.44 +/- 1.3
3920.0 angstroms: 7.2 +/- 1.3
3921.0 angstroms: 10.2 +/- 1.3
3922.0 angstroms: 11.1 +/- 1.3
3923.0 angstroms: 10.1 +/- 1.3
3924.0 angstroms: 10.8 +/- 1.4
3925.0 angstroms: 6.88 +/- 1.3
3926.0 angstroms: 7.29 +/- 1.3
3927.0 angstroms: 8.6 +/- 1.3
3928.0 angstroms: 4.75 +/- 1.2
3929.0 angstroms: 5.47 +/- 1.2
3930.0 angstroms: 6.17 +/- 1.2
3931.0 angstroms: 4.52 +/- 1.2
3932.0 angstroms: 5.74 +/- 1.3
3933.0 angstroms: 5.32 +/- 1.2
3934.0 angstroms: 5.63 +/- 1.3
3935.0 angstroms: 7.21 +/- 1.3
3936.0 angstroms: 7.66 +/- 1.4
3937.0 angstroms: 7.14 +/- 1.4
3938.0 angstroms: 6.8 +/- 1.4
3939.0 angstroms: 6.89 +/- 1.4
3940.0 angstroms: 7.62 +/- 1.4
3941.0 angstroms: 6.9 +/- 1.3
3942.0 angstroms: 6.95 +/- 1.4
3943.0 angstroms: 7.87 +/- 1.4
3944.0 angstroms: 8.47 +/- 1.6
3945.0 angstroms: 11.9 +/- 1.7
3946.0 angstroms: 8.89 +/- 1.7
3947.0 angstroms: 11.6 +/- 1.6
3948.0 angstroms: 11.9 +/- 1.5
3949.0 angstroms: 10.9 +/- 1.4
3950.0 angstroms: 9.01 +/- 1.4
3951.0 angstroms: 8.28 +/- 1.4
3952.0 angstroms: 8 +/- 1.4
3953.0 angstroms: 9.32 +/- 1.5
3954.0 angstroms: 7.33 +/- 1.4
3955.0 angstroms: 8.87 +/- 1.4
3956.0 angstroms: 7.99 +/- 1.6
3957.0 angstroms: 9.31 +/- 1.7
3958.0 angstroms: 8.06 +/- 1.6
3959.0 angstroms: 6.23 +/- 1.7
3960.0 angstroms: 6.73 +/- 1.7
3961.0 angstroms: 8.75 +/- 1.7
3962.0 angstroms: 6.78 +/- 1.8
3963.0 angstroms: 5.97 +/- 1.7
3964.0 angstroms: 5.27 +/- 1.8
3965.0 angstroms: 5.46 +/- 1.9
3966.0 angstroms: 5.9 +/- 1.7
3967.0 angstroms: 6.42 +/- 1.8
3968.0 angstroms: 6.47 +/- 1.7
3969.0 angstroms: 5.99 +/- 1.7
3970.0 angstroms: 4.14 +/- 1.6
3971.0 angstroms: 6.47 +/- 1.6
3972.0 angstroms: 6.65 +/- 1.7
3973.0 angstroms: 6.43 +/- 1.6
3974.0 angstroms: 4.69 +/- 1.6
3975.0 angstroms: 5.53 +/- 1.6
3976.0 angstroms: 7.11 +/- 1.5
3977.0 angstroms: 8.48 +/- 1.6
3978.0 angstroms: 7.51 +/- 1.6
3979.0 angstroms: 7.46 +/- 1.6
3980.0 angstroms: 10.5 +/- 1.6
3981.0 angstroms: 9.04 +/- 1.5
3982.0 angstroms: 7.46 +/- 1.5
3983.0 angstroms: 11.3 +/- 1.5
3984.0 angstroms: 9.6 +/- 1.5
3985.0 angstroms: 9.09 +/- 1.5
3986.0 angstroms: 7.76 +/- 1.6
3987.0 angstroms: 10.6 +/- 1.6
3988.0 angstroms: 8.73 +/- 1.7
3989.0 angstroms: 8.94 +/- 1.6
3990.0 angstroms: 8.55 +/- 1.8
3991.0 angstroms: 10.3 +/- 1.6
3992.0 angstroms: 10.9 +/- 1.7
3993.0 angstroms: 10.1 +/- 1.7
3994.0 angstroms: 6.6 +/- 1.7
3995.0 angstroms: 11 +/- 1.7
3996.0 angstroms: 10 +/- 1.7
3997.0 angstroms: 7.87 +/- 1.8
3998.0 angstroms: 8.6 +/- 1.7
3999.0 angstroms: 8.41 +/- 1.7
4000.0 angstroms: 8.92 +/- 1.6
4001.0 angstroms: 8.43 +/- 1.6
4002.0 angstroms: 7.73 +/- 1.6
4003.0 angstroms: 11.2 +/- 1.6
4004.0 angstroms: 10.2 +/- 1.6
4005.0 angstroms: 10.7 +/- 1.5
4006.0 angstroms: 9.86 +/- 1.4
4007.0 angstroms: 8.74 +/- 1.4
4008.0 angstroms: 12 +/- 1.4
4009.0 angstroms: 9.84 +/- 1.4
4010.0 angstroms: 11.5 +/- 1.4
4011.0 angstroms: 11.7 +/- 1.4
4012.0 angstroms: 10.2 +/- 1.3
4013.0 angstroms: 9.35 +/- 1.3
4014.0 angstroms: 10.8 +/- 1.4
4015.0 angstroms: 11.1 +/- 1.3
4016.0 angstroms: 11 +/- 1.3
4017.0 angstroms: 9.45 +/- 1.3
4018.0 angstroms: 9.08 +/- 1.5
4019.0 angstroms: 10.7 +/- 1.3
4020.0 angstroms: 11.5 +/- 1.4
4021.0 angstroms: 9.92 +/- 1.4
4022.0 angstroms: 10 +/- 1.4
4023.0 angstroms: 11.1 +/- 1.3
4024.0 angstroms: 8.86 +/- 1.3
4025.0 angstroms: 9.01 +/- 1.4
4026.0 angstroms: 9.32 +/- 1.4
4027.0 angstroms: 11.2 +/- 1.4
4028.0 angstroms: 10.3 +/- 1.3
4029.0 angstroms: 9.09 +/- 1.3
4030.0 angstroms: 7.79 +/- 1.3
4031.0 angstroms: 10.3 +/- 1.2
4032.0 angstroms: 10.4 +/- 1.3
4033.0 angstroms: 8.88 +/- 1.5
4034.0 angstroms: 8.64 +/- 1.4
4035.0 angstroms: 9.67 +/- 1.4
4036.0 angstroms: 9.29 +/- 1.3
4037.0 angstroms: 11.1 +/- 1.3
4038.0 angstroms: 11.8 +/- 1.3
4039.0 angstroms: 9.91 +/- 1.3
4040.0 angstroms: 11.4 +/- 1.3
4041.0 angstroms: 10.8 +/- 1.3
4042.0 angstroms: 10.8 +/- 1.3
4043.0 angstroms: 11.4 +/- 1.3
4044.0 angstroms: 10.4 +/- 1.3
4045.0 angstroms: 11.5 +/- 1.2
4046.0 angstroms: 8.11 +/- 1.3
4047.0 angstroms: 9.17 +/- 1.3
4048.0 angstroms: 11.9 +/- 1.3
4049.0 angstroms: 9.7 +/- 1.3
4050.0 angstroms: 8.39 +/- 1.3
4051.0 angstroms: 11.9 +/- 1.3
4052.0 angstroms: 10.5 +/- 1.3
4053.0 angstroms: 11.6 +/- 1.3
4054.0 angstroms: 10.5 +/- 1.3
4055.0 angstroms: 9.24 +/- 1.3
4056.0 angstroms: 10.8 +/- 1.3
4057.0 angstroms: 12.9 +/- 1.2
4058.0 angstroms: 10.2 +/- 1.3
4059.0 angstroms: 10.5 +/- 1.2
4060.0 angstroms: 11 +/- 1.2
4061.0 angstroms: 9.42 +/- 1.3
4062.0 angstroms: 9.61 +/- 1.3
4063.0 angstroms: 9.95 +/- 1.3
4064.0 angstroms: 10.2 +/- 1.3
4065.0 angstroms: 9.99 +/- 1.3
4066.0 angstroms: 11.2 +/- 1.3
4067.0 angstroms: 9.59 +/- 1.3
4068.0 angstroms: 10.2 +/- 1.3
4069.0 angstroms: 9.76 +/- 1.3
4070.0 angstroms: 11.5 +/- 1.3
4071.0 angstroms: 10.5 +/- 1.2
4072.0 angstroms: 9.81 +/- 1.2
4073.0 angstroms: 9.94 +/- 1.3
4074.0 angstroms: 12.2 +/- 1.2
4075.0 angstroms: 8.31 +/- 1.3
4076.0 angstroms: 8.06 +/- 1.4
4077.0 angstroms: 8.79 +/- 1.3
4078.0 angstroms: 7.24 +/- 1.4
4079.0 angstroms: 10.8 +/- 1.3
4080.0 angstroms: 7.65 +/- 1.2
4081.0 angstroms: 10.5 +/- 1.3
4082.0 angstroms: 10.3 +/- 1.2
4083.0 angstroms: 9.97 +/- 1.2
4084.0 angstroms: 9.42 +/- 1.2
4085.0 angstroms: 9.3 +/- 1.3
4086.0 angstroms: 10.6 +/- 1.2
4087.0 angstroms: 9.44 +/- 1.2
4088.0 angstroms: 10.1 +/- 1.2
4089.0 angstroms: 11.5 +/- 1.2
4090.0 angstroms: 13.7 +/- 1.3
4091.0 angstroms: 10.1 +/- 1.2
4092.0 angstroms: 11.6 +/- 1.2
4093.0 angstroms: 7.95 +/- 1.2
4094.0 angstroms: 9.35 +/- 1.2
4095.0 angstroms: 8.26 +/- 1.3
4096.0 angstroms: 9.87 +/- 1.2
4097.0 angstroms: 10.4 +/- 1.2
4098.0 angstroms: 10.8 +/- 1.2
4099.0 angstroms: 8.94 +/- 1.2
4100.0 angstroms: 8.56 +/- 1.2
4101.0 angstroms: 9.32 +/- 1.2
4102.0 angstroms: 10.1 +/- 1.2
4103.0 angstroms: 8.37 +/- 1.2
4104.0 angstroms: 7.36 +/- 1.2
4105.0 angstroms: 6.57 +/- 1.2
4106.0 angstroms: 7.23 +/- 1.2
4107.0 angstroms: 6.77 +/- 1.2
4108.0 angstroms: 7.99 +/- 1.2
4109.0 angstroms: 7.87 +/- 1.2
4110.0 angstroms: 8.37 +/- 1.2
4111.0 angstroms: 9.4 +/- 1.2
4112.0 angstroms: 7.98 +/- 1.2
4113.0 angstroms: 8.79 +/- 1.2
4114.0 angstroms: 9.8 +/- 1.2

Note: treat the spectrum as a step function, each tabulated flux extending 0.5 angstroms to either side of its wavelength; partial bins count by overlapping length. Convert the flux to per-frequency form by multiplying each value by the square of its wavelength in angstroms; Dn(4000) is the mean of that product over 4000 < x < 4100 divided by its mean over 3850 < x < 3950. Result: 1.30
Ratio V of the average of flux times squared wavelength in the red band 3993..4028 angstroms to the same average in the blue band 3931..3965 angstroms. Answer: 1.3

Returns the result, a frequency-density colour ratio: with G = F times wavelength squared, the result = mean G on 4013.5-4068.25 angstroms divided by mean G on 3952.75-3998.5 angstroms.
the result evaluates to 1.3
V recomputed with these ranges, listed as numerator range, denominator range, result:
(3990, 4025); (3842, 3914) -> 1.26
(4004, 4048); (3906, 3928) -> 1.16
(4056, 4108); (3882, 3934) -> 1.29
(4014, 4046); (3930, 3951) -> 1.34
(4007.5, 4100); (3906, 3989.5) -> 1.33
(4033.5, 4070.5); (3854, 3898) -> 1.37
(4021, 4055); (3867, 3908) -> 1.36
